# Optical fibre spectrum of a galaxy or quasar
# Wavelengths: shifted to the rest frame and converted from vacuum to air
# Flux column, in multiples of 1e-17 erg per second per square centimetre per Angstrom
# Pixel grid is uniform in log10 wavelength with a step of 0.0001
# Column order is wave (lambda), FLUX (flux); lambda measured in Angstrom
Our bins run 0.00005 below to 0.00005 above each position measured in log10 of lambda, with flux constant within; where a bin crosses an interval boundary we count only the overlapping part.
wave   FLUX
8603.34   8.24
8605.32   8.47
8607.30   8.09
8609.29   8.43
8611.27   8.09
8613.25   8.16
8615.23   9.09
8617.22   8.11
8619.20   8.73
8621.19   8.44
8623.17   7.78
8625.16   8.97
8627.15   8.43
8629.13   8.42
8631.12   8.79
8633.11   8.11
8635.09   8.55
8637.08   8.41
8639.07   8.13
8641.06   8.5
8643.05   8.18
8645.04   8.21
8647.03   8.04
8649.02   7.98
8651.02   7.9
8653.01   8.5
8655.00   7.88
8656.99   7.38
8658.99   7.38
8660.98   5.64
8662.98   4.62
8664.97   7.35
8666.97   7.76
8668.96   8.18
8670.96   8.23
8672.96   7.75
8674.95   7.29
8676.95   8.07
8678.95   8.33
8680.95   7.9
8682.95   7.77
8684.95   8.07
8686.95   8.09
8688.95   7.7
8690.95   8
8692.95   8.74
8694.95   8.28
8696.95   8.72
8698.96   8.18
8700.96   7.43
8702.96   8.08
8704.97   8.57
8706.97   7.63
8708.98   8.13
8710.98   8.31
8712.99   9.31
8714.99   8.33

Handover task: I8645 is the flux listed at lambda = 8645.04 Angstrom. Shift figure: 8.21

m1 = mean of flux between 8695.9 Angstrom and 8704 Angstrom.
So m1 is 8.1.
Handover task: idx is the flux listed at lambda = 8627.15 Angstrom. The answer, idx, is 8.43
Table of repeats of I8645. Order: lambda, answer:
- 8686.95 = 8.09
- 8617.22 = 8.11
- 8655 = 7.88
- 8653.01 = 8.5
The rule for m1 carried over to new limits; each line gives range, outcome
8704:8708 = 8.1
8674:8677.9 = 7.68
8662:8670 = 6.99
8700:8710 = 7.97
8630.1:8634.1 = 8.45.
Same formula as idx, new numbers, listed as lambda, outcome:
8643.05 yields 8.18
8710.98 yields 8.31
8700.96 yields 7.43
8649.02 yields 7.98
